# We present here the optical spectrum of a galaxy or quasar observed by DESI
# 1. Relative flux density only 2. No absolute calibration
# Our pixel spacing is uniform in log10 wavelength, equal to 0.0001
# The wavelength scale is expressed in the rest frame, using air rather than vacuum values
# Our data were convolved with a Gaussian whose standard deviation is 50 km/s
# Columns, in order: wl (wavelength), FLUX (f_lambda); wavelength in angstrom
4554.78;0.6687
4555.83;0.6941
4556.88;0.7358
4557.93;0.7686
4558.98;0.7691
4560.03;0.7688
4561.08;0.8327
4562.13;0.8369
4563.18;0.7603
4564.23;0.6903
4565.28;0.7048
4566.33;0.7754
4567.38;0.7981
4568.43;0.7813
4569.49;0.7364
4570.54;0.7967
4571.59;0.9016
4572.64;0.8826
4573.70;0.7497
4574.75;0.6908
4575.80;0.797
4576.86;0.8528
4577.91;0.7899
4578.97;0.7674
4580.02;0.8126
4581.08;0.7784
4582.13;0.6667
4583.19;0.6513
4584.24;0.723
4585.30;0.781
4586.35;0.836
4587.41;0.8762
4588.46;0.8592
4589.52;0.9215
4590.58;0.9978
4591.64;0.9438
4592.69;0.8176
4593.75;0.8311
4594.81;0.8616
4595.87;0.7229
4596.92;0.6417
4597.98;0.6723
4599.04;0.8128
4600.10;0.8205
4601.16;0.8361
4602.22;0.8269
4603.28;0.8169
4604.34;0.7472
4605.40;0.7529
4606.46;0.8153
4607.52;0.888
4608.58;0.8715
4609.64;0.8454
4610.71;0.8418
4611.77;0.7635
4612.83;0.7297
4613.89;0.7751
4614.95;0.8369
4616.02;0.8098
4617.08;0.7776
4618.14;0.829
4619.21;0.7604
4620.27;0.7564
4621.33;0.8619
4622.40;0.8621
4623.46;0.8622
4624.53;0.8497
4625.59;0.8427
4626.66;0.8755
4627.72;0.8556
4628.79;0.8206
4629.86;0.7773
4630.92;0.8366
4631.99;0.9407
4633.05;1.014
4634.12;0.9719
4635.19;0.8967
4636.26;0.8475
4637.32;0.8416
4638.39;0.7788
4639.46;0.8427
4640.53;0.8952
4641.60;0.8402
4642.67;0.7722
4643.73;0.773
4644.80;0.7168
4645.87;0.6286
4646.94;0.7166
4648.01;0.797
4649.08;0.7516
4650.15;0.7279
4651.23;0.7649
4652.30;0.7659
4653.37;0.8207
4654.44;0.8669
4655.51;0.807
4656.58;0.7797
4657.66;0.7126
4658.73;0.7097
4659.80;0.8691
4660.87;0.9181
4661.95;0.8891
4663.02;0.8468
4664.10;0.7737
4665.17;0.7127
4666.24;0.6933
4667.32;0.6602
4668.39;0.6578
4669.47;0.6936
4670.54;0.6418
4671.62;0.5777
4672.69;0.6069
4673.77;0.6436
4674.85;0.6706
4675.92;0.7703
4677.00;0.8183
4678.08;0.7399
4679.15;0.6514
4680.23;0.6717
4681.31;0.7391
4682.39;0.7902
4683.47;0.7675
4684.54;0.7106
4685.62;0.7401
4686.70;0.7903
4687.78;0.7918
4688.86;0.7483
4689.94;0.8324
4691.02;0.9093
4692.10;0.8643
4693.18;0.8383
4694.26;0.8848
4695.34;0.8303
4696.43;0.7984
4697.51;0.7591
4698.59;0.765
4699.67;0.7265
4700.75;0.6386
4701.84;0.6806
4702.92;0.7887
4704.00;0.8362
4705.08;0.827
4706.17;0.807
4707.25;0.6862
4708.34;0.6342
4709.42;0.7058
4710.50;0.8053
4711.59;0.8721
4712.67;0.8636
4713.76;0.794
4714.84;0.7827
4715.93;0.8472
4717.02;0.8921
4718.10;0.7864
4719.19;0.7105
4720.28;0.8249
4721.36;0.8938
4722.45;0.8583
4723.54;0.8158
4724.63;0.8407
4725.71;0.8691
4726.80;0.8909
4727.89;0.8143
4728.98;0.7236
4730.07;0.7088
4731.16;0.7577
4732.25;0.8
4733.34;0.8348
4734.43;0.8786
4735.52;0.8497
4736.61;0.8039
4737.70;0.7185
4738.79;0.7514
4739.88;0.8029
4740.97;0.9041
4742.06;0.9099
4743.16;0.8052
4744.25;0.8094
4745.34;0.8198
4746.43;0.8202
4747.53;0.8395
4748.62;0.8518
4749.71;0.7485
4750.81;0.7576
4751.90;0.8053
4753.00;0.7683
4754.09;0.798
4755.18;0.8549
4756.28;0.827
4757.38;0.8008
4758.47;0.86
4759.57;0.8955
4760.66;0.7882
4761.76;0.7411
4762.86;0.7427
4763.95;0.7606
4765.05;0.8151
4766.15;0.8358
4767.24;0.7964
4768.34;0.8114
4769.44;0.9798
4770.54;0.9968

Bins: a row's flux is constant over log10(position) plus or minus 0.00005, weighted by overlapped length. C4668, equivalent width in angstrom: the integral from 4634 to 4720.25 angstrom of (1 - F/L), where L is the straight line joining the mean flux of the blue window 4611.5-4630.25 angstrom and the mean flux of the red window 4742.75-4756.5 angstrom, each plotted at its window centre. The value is 4.3 angstrom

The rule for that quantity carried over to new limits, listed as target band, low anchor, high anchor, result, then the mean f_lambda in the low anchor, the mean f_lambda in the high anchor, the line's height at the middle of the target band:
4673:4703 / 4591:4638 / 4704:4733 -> 1.76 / 0.827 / 0.801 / 0.809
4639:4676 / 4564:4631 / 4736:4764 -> 2.51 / 0.805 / 0.808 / 0.806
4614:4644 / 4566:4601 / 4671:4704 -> -2.50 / 0.799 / 0.753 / 0.779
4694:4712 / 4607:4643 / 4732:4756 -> 1.30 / 0.841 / 0.816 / 0.824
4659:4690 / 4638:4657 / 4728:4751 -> 2.00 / 0.78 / 0.805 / 0.788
